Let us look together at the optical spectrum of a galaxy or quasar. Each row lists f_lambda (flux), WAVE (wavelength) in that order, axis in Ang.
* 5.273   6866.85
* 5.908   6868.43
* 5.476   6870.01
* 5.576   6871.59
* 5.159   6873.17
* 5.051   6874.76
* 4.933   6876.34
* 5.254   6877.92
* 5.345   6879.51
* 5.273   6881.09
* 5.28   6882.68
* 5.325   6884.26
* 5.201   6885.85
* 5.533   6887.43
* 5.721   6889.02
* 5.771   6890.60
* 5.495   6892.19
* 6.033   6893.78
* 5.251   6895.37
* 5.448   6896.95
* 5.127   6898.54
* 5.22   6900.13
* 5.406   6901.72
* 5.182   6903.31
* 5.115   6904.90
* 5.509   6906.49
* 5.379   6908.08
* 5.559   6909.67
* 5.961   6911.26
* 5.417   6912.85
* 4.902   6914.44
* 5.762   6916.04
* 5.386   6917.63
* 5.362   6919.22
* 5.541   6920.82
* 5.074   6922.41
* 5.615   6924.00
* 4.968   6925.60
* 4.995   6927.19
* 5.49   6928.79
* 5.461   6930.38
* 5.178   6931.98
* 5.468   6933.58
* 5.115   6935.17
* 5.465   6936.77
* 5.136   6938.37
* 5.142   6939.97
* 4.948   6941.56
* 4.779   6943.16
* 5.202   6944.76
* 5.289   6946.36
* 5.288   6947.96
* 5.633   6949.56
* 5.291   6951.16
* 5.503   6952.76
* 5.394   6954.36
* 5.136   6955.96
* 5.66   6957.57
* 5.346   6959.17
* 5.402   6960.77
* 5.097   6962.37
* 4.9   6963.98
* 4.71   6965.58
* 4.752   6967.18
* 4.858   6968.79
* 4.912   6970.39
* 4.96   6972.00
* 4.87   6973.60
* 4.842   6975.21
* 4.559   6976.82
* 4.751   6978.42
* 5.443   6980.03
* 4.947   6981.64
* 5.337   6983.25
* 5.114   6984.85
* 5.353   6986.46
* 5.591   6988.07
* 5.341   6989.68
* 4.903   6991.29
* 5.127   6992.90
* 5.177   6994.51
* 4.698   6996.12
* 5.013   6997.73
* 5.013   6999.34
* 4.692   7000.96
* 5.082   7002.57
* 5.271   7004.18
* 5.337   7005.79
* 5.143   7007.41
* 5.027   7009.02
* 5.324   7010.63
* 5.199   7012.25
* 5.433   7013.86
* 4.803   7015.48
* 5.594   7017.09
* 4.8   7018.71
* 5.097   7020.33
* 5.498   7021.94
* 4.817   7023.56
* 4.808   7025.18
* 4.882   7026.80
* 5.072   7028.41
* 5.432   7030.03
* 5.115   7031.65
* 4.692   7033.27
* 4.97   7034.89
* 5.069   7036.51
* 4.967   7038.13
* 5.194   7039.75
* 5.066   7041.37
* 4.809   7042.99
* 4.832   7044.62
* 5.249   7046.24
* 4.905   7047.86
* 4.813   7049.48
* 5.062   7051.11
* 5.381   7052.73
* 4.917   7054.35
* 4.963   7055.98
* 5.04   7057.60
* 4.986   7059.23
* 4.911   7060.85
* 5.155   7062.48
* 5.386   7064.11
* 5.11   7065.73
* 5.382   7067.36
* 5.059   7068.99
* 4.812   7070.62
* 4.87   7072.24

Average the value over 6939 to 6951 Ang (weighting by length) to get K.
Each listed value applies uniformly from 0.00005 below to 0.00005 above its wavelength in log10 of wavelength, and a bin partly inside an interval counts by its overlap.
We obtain 5.19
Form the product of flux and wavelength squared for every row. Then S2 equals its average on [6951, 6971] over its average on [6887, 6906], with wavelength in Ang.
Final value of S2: 0.96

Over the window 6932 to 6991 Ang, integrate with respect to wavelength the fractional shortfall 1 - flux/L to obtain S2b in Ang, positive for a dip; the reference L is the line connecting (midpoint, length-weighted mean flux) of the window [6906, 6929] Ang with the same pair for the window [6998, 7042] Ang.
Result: 1.2 Ang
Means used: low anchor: 5.39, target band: 5.15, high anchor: 5.09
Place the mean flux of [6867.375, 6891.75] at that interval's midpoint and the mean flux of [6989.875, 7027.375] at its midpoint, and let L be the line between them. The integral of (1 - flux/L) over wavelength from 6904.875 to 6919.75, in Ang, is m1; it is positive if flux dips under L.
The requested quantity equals -0.4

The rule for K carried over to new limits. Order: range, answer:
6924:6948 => 5.21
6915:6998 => 5.18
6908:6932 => 5.38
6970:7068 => 5.07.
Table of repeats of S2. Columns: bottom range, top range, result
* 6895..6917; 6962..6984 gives 0.93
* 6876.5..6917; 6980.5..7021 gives 0.98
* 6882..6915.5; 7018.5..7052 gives 0.96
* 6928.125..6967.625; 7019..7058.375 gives 0.98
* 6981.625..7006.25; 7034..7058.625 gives 0.99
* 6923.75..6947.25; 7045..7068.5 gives 1.01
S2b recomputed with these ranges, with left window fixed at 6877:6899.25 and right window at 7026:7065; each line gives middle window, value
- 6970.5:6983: 0.7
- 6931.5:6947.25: 0.4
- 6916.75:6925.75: 0.0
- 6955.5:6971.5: 0.5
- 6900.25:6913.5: -0.1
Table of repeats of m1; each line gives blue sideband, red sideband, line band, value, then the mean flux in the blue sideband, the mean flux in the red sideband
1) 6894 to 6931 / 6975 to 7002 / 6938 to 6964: -0.2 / 5.36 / 5.06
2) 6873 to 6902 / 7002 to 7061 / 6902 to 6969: -0.1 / 5.36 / 5.07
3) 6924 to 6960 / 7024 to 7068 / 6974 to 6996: 0.3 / 5.27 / 5.04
